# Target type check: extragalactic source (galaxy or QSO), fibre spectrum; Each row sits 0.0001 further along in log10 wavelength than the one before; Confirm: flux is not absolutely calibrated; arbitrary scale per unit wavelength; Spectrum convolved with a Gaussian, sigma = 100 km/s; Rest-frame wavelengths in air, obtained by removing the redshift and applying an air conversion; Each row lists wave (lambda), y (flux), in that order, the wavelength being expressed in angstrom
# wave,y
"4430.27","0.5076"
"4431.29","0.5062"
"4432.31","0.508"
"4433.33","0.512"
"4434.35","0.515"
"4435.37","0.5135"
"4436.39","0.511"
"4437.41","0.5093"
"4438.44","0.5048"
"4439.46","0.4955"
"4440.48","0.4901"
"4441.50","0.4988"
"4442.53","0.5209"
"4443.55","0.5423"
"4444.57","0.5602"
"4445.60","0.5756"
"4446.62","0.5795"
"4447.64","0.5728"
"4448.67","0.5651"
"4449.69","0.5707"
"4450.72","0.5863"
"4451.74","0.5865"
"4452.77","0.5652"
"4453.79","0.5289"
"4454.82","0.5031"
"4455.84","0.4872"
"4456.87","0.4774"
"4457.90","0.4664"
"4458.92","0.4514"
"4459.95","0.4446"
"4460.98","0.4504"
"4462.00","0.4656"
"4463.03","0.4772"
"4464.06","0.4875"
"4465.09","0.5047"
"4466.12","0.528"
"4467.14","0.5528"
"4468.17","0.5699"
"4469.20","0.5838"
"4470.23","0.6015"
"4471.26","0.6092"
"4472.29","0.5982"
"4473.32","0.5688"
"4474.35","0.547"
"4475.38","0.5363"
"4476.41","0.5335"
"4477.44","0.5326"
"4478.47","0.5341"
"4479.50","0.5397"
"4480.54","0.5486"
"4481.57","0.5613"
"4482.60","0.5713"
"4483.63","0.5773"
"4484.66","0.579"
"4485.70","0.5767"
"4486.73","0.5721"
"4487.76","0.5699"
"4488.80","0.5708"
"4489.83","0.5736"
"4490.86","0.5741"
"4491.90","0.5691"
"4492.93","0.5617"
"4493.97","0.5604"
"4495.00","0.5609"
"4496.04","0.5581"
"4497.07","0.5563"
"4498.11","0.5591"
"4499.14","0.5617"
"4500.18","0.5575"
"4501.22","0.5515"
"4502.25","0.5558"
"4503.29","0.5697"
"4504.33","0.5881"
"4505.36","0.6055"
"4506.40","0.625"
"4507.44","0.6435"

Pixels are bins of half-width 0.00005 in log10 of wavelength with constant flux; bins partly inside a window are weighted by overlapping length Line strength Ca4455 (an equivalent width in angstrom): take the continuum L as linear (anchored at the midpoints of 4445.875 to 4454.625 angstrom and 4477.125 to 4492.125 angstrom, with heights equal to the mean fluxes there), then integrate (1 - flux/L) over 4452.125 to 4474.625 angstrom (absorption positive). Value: 1.8 angstrom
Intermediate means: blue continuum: 0.567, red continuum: 0.564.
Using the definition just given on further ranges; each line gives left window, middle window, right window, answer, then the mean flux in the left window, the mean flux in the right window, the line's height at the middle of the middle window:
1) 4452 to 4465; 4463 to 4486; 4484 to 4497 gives -1.19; 0.486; 0.569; 0.527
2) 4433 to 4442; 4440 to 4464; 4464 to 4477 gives 0.37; 0.506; 0.558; 0.529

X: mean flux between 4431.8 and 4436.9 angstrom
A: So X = 0.512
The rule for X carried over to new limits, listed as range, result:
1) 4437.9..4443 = 0.501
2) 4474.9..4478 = 0.535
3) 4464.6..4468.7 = 0.54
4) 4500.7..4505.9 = 0.575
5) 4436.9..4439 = 0.506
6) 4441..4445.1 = 0.53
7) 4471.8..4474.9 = 0.571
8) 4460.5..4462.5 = 0.46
